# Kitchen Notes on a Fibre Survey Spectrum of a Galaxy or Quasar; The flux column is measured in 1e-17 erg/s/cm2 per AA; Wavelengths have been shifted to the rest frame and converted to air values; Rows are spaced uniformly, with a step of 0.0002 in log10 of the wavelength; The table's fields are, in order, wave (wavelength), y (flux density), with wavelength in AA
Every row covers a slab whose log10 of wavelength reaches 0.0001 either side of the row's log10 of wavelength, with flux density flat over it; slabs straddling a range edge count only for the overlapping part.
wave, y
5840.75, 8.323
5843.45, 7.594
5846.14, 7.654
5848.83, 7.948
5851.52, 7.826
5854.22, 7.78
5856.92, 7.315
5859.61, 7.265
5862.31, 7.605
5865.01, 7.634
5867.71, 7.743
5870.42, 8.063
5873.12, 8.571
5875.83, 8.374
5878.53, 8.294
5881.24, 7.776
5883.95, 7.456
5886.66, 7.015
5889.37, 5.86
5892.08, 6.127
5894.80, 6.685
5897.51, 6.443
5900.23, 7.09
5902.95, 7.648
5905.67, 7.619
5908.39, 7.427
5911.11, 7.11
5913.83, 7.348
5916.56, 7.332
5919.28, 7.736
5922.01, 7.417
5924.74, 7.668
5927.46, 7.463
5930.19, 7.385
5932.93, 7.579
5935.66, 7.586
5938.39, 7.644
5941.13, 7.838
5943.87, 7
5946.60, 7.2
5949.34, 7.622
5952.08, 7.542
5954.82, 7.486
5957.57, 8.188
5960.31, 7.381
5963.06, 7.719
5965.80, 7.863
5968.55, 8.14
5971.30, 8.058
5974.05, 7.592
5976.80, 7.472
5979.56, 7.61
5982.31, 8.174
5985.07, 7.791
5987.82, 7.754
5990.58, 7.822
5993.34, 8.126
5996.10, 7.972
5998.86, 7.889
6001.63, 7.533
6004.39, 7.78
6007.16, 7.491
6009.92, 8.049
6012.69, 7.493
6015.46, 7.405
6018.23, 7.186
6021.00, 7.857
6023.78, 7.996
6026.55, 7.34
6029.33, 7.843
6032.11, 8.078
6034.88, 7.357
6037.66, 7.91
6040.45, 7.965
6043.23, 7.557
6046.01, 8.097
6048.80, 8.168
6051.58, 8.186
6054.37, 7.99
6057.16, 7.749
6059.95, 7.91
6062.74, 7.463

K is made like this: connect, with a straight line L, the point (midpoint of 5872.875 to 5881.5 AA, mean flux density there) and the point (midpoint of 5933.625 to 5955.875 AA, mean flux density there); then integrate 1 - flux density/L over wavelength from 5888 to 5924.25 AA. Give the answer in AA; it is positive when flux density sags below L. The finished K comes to 3.9 AA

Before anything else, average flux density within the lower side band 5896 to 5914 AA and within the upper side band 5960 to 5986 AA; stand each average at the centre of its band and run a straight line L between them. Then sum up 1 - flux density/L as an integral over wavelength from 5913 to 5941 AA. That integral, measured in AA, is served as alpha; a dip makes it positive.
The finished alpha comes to -0.5 AA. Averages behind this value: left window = 7.23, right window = 7.79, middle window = 7.53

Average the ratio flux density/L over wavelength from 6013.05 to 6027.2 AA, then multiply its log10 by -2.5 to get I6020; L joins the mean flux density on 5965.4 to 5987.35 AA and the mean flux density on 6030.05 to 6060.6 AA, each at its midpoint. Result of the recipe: 0.04 mag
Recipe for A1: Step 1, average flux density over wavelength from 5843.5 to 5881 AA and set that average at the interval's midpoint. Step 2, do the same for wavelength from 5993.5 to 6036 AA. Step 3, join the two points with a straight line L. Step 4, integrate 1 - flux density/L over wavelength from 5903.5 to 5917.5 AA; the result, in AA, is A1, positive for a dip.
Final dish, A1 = 0.7 AA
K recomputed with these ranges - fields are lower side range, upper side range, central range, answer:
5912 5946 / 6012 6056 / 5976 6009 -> -0.6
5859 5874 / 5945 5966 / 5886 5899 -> 2.3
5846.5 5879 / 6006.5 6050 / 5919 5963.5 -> 1.4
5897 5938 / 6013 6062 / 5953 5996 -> -1.2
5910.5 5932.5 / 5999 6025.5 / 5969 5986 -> -0.5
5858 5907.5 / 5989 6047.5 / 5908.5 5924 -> 0.2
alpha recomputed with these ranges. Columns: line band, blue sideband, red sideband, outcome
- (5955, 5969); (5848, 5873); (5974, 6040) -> -0.1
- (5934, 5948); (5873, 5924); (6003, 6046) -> 0.0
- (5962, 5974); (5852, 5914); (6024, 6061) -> -0.4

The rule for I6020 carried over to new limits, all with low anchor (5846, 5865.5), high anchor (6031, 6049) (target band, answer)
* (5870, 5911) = 0.048 mag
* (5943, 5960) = 0.033 mag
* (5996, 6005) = 0.005 mag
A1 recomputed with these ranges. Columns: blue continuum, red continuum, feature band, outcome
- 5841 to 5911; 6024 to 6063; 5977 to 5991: -0.2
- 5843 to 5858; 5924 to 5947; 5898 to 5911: 0.4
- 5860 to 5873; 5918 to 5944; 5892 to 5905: 1.3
